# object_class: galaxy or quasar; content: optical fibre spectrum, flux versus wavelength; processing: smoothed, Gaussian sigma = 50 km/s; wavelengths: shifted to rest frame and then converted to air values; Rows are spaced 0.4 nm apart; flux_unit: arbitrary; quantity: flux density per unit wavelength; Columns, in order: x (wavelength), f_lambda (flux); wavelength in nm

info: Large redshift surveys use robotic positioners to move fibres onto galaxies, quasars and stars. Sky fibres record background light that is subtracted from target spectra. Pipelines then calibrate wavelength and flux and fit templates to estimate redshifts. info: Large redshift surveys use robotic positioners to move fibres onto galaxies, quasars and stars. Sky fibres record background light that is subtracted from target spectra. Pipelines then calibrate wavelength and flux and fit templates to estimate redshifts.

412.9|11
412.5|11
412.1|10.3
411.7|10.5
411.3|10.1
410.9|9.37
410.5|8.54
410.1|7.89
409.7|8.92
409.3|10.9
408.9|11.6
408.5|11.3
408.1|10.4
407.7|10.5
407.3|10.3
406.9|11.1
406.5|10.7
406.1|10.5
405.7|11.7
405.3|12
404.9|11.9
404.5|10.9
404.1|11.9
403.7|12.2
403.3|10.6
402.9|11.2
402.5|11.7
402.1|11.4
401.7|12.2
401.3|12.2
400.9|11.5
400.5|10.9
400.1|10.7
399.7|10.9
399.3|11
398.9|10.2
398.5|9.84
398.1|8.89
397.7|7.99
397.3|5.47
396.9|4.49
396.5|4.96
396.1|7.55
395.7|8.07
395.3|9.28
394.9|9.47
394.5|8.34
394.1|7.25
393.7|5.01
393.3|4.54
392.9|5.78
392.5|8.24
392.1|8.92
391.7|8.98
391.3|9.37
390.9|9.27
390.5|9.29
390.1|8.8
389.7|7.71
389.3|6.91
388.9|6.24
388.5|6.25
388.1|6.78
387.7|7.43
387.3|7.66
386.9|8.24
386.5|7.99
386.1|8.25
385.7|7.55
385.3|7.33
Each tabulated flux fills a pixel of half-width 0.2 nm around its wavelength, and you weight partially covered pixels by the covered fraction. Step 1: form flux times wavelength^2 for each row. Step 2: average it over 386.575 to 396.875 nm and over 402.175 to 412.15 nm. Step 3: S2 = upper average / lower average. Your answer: 1.5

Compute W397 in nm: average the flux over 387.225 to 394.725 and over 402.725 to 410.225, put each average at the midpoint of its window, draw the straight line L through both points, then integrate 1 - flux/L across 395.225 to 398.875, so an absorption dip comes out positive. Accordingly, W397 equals 0.573 nm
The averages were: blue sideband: 7.52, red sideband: 10.9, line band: 7.46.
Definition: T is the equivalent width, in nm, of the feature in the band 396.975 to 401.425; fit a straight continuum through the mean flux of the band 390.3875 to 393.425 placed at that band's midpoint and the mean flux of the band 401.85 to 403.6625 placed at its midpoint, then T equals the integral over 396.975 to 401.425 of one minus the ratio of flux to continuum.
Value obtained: 0.24 nm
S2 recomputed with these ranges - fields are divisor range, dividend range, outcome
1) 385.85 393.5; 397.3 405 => 1.48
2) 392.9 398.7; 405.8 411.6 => 1.51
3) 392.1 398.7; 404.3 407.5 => 1.62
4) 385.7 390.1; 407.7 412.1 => 1.50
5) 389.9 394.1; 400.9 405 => 1.58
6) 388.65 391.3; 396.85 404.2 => 1.35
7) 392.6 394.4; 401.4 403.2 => 2.04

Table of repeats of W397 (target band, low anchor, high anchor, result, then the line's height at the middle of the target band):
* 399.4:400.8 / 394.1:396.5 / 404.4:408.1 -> -0.22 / 9.41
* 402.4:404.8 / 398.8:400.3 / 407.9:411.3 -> -0.24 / 10.4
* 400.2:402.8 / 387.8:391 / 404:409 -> -0.39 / 10.1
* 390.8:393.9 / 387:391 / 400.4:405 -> 0.38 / 8.57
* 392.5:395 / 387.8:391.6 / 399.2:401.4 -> 0.66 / 9.13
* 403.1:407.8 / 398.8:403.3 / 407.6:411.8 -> -0.26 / 10.6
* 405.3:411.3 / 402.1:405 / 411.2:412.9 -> 0.36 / 11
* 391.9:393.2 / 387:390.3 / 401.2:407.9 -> 0.13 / 8.26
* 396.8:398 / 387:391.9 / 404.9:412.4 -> 0.35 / 8.94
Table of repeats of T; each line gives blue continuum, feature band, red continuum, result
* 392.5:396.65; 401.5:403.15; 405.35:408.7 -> -0.376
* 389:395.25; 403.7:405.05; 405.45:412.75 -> -0.281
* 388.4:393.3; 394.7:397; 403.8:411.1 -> 0.330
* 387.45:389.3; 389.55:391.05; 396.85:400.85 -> -0.329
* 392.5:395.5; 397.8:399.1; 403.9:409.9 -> -0.158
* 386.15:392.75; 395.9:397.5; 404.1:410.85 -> 0.604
